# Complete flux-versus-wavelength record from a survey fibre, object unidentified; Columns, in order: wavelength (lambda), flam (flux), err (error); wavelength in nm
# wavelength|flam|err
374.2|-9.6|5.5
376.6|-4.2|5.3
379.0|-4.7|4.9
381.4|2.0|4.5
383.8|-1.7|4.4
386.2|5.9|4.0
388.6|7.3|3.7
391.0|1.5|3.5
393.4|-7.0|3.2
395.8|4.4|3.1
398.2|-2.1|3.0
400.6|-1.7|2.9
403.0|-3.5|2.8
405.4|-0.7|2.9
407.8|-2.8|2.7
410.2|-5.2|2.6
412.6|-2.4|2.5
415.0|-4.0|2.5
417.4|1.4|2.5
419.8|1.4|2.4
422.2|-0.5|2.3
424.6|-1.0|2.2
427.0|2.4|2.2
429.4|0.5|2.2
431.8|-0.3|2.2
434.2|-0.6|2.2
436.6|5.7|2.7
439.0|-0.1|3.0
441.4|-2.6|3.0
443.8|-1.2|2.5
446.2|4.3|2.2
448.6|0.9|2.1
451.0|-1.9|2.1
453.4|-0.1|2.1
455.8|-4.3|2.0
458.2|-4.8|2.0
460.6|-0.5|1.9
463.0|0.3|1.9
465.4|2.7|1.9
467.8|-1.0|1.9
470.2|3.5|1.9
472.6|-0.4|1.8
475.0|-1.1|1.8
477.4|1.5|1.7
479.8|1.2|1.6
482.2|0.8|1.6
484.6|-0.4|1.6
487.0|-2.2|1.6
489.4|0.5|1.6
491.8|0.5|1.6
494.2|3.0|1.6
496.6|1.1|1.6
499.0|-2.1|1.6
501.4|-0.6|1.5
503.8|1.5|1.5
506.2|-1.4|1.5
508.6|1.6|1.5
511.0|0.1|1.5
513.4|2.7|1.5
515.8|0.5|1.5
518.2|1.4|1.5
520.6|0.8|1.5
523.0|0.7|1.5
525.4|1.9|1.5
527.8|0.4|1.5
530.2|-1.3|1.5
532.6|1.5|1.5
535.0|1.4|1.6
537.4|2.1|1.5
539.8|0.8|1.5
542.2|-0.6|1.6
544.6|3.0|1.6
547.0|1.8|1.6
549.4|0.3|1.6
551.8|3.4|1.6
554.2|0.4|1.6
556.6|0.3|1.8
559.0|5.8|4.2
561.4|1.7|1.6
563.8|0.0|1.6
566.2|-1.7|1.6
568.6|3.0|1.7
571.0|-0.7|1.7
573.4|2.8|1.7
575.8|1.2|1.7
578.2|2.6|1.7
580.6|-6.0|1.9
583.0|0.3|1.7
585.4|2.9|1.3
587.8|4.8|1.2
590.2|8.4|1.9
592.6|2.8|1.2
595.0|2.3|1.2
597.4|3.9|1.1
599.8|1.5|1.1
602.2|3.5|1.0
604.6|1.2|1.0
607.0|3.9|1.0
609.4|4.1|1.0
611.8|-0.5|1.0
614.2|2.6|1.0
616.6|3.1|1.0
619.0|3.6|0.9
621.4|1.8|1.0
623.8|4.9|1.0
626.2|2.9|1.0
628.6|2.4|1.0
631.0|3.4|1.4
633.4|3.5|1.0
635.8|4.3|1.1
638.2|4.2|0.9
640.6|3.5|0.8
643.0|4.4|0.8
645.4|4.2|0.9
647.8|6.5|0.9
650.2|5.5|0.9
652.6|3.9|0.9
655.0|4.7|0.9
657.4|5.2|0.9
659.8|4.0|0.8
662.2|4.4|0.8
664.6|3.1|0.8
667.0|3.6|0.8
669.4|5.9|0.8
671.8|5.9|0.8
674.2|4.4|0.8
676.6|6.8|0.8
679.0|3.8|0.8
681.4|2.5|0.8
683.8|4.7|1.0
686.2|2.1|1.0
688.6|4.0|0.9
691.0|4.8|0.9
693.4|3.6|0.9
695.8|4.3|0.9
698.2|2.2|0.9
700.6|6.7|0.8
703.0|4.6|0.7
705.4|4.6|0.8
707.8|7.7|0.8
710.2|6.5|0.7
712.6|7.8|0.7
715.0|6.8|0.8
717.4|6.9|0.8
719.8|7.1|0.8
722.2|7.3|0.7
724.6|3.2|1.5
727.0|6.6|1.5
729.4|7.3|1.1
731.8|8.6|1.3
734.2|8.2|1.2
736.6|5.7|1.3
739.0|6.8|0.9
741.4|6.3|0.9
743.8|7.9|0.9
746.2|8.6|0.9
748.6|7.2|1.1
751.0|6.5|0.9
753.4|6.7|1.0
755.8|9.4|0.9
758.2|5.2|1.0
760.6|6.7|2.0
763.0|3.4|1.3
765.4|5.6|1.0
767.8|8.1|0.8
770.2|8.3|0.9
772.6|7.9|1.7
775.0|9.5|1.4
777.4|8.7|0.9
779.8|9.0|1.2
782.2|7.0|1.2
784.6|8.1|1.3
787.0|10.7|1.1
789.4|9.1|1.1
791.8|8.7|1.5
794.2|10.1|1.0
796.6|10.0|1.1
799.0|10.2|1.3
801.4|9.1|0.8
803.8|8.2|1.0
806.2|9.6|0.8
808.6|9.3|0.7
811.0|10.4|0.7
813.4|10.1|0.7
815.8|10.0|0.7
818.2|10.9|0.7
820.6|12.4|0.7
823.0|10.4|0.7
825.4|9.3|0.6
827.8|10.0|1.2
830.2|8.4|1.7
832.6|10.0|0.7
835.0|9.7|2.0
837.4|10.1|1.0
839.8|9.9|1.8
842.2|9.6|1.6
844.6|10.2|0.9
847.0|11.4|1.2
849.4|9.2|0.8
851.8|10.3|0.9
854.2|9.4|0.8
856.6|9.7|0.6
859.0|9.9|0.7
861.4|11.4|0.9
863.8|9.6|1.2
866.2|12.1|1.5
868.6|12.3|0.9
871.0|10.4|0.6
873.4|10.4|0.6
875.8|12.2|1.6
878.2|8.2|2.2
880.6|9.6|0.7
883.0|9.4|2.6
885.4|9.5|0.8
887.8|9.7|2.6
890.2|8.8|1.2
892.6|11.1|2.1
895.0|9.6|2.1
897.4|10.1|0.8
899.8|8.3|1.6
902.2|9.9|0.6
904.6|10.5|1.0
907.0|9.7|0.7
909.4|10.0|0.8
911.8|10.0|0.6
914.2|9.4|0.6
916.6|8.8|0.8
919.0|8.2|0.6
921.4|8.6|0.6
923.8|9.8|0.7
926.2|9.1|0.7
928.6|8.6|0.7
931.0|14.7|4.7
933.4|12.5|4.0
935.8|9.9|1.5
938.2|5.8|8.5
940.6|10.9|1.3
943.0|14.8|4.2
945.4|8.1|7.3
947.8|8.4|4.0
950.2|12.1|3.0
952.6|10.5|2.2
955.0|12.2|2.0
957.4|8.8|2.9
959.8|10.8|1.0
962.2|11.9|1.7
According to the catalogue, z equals 0.77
